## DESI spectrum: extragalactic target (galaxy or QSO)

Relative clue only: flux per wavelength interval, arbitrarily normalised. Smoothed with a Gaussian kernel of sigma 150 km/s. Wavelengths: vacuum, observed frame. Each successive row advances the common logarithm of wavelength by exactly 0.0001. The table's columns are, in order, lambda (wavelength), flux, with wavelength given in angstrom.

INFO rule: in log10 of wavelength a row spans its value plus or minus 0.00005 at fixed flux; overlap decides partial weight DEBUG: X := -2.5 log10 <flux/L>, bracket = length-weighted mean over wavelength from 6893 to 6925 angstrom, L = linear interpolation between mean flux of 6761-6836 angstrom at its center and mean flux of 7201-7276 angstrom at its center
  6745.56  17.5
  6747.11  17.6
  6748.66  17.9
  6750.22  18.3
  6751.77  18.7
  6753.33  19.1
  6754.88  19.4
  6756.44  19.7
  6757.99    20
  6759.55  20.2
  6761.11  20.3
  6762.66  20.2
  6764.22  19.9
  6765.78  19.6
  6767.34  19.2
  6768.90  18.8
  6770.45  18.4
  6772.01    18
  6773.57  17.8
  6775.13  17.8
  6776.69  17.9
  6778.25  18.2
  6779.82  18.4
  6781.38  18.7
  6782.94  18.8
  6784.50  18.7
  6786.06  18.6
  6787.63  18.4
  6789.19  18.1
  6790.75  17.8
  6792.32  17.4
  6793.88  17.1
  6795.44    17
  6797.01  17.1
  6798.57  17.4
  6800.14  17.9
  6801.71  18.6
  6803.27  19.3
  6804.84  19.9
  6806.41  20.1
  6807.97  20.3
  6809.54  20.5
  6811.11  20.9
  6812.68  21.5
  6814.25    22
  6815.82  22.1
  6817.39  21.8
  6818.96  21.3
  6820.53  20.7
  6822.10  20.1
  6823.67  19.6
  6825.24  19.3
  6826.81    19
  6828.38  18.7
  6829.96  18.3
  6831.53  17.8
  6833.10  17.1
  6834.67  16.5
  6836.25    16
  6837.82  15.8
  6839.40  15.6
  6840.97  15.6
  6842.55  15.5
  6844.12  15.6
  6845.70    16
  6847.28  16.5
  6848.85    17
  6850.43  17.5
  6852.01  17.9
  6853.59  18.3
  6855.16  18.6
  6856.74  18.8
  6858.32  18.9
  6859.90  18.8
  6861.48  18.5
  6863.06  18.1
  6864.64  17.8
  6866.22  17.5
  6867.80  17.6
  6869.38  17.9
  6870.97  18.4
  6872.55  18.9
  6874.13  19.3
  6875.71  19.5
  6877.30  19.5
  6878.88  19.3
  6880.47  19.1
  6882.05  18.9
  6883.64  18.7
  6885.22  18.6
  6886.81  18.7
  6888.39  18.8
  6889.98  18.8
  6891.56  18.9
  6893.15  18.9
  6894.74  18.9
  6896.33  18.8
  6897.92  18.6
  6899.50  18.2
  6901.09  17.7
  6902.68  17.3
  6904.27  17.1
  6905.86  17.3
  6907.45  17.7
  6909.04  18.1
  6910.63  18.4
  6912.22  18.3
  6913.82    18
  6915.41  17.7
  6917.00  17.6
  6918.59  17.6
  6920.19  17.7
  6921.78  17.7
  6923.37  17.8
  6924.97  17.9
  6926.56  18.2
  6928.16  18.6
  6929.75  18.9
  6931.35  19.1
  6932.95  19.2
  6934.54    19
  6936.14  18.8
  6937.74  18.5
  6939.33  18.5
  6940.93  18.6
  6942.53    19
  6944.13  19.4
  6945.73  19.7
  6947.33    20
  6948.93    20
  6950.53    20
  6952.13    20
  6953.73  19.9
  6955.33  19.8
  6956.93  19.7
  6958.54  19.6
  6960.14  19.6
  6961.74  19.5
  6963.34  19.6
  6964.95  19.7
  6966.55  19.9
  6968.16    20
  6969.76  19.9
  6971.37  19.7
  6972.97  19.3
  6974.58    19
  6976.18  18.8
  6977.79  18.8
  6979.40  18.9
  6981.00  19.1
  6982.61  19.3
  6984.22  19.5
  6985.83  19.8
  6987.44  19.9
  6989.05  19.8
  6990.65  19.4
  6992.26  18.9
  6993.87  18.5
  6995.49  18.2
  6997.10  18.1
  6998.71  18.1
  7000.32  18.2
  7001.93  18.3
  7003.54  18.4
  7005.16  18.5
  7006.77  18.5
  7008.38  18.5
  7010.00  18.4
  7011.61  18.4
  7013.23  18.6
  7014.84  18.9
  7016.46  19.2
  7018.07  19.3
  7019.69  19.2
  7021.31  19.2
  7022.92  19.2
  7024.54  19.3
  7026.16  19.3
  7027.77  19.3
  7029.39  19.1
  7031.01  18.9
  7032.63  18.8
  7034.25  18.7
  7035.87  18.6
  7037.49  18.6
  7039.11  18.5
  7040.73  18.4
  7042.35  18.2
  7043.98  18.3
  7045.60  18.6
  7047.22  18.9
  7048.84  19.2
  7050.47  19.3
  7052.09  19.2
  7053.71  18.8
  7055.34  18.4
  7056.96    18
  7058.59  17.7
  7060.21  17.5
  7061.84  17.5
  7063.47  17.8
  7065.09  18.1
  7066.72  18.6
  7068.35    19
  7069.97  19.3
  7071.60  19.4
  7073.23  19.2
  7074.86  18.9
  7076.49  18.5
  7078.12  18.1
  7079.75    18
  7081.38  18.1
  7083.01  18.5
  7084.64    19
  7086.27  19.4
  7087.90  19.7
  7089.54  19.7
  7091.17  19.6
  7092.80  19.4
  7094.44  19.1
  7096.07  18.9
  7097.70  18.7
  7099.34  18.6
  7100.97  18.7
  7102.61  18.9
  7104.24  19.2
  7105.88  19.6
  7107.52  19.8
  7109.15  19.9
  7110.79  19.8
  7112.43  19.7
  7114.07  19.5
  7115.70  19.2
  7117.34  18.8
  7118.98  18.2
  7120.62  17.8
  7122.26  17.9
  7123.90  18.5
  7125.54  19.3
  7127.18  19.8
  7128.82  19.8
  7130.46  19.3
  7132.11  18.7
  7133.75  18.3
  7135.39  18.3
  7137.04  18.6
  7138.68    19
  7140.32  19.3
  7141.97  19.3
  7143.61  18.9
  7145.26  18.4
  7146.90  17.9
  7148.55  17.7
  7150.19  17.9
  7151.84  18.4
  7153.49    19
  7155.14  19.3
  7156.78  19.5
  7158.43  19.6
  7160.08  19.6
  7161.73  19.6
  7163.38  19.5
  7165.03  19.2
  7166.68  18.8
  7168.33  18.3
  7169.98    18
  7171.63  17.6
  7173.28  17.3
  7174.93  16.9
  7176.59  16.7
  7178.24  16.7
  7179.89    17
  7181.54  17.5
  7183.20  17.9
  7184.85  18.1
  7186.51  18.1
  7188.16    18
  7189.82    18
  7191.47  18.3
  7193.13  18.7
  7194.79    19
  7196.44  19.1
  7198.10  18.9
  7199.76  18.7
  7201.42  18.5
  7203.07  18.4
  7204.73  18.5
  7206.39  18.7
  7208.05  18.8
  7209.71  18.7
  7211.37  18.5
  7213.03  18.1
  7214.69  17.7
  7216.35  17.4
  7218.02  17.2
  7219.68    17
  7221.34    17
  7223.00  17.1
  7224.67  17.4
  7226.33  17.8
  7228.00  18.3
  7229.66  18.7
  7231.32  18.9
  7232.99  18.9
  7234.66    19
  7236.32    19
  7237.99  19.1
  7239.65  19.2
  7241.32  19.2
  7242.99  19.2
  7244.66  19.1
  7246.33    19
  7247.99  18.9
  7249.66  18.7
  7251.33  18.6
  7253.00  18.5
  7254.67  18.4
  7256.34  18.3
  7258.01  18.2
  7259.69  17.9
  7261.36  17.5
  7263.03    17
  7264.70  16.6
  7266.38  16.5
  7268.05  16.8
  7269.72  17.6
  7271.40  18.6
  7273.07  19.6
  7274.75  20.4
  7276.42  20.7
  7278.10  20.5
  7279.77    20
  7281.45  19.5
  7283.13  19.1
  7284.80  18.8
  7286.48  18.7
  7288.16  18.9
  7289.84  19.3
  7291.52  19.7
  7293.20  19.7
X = 0.05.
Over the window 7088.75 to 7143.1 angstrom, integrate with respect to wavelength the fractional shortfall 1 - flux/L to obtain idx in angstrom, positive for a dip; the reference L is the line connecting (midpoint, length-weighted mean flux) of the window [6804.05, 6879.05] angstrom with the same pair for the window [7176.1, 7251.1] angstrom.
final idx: -2.1 angstrom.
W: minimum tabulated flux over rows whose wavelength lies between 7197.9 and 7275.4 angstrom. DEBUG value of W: 16.5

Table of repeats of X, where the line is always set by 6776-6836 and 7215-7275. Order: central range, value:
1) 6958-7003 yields -0.03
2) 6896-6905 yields 0.05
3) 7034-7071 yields 0.00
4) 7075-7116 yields -0.04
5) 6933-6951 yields -0.03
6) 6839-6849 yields 0.19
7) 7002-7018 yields 0.00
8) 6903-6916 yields 0.06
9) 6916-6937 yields 0.03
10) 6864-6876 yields 0.03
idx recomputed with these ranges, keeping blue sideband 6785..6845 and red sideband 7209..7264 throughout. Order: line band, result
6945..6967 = -1.55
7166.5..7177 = 0.40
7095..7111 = -0.70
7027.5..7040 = -0.25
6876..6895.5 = -0.43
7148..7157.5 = -0.16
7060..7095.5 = -0.72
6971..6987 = -0.66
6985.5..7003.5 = -0.33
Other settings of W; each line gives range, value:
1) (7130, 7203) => 16.7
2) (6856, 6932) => 17.1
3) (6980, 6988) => 19.1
